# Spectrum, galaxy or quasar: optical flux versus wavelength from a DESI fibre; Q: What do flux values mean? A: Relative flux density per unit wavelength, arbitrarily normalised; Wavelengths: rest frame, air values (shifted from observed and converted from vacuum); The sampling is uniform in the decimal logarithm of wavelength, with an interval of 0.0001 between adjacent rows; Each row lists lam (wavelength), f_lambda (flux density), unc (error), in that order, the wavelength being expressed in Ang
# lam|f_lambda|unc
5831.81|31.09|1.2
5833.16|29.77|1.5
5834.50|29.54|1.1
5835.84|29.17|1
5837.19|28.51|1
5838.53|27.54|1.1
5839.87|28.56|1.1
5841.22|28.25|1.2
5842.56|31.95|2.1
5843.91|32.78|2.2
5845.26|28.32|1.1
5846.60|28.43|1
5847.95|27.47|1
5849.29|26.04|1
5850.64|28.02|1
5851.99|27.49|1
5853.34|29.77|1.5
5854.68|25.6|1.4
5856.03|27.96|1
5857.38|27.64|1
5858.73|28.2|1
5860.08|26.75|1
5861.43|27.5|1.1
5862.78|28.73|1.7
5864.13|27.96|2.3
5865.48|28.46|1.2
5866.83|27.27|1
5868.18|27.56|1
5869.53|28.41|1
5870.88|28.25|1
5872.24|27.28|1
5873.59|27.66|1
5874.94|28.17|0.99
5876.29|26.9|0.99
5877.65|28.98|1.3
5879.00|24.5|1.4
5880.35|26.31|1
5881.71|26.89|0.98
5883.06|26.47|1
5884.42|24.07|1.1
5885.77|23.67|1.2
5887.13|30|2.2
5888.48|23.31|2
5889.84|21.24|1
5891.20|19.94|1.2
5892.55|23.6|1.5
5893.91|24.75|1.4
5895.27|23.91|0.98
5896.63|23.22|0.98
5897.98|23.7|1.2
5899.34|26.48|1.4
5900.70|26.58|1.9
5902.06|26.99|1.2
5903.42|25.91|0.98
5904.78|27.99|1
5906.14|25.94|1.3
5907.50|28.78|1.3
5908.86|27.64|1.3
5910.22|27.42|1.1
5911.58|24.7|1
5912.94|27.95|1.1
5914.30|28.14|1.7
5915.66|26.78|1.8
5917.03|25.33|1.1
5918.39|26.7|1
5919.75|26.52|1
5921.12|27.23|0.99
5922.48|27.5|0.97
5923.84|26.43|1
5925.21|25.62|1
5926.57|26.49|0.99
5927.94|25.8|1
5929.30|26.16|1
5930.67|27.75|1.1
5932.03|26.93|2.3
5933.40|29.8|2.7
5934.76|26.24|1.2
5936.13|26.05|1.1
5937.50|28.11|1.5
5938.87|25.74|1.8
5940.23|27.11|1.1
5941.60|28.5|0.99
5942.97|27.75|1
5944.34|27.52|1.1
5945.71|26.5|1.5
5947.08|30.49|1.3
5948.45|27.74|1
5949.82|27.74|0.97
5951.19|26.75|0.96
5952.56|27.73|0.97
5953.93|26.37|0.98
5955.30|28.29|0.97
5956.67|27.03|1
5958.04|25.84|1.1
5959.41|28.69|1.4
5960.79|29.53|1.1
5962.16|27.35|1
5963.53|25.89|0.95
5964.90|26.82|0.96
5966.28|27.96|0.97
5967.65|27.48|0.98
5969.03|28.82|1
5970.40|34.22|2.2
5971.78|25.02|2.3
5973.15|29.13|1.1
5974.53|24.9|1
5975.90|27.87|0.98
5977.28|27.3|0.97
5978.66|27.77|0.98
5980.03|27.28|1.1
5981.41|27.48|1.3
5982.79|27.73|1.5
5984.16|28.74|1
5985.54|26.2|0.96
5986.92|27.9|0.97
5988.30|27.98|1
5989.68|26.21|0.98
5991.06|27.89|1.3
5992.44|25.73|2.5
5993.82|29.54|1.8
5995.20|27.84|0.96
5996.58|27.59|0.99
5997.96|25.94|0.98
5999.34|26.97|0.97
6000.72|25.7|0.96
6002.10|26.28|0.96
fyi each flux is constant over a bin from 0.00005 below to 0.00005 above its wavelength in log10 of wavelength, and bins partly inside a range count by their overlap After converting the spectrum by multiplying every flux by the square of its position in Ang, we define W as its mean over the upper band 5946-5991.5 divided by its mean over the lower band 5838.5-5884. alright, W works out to 1.0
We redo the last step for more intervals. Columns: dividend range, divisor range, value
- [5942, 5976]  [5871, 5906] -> 1.11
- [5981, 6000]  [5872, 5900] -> 1.12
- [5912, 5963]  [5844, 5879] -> 1.00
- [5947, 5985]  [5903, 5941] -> 1.05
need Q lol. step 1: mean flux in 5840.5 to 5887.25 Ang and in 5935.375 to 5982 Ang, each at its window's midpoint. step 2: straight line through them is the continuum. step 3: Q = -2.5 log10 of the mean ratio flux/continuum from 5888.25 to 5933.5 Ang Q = 0.07 mag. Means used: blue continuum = 27.7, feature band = 26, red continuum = 27.6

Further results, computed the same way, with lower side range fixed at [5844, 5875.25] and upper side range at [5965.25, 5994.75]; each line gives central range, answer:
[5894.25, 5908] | 0.08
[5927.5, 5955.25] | 0.02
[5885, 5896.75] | 0.17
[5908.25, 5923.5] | 0.04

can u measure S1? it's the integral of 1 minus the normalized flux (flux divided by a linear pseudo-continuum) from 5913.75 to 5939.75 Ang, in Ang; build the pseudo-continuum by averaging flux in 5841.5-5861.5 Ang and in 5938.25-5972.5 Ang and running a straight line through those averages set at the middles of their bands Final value 1.00 Ang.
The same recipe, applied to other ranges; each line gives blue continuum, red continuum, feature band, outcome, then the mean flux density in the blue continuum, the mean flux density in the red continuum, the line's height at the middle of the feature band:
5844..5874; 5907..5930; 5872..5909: 2.14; 27.9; 26.8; 27.3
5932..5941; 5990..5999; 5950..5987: -0.49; 27.2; 27.4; 27.3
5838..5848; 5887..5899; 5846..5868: -0.04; 29.3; 23.5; 27.7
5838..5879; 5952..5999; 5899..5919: 0.69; 28.1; 27.6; 27.9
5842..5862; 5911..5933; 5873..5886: 0.56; 28.2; 26.7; 27.6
